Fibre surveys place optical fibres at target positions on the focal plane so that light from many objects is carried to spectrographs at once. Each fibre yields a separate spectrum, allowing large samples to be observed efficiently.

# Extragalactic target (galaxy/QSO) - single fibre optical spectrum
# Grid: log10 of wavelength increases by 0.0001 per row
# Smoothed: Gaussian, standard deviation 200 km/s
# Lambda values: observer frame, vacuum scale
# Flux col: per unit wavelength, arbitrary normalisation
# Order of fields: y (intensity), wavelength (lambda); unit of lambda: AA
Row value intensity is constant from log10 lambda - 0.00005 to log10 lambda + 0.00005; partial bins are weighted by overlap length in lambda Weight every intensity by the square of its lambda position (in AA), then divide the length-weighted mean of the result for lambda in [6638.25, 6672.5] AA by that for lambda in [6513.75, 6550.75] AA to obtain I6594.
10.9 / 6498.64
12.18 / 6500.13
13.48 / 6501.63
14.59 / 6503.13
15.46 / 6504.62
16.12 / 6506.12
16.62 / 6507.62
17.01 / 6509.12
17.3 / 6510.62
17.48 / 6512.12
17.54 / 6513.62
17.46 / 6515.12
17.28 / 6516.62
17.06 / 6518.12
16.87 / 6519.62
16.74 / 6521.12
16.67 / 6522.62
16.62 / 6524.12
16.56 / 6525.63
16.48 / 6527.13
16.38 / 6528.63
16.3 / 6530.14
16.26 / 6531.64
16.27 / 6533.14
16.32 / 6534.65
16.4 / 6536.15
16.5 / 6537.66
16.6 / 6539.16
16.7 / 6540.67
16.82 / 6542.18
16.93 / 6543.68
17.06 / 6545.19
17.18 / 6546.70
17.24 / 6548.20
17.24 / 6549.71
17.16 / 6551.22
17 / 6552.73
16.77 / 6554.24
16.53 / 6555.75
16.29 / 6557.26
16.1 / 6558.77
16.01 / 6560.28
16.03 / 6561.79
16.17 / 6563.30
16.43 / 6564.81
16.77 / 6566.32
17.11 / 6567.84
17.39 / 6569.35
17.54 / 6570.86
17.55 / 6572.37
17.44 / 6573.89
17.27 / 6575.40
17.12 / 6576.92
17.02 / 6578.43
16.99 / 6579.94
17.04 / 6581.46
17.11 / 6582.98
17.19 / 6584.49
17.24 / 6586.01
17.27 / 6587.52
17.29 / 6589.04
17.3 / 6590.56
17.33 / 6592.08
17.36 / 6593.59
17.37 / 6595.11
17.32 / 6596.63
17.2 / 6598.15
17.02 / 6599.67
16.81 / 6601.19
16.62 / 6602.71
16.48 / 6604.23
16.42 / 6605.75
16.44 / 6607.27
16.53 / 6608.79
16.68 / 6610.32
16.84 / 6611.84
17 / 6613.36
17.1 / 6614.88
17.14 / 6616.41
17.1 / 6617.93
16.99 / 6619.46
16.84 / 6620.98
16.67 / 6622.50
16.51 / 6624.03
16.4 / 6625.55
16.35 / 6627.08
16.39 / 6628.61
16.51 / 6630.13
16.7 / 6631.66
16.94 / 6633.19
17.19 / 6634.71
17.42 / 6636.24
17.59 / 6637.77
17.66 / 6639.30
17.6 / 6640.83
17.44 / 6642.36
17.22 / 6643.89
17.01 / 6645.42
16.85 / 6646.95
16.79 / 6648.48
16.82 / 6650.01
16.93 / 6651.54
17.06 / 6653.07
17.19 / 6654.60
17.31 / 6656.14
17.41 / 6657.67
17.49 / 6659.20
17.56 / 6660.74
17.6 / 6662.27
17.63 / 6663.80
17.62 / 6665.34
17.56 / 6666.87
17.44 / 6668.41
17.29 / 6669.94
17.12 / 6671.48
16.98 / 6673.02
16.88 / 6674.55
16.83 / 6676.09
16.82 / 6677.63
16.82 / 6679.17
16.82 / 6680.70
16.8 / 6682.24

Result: 1.07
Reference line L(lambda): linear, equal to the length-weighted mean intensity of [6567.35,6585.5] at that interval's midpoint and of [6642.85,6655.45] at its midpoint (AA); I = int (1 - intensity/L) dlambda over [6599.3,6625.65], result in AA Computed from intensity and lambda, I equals 0.5 AA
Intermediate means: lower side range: 17.2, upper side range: 17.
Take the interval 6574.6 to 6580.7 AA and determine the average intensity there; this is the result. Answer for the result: 17.1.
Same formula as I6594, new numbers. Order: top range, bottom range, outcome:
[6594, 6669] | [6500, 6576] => 1.06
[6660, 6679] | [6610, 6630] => 1.04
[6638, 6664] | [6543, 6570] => 1.06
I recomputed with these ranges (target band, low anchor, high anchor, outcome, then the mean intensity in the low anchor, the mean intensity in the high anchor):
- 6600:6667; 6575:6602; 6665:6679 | 0.59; 17.2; 17.1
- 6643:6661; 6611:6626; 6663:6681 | -0.07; 16.9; 17.2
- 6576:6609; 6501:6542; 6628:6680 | -0.34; 16.5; 17.2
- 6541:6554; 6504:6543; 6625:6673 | -0.21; 16.7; 17.2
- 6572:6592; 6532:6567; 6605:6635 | -0.65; 16.6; 16.7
